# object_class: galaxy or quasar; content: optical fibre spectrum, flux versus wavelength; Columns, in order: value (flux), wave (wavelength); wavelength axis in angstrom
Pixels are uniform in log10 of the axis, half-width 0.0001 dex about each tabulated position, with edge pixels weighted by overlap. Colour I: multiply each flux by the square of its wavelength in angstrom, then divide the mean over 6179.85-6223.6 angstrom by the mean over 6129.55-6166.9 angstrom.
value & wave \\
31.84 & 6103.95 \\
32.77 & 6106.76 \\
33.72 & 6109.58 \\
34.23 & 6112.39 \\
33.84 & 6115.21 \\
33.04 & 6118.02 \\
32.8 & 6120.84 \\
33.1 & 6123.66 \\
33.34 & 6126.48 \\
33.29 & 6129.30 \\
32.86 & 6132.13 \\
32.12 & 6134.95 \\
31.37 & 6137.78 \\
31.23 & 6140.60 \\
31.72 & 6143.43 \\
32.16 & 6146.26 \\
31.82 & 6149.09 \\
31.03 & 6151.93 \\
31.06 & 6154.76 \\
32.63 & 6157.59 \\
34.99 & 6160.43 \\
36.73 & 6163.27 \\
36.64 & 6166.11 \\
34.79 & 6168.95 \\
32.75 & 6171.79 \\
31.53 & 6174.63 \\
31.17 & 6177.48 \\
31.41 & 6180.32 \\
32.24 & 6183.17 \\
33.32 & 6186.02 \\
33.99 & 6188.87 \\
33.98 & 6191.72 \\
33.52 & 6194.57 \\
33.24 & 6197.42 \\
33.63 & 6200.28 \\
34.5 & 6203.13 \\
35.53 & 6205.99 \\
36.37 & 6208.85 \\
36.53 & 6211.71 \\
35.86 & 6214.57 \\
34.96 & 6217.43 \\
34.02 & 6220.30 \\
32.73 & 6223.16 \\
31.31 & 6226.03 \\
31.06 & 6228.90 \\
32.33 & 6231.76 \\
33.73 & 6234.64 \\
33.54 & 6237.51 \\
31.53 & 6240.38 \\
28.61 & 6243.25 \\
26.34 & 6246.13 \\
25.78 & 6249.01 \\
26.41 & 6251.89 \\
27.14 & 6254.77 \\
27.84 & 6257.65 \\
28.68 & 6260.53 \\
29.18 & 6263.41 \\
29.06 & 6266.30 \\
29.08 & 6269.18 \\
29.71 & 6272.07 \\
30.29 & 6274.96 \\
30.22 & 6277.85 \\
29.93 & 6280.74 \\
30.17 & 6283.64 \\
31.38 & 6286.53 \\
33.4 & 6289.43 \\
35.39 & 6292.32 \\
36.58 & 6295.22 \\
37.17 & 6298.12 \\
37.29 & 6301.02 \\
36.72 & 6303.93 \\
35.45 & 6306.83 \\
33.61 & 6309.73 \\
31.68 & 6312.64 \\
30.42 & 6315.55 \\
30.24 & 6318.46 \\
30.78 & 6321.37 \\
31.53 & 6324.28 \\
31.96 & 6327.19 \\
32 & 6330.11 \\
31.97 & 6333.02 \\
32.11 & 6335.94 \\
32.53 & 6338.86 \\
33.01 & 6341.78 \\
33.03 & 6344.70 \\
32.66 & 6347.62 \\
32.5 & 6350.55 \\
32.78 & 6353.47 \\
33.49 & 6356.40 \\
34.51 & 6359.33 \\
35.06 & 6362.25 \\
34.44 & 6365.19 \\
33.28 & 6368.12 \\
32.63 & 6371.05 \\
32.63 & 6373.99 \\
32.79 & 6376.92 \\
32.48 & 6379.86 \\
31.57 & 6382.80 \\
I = 1.06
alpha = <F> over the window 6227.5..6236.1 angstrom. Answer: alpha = 32.4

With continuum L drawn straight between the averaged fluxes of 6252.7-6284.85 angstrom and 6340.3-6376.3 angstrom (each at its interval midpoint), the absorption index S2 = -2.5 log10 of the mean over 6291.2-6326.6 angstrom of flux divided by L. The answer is -0.096 mag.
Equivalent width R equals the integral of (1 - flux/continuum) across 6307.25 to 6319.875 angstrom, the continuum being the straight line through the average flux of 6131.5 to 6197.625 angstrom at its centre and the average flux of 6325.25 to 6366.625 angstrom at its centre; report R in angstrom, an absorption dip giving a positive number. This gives 0.4 angstrom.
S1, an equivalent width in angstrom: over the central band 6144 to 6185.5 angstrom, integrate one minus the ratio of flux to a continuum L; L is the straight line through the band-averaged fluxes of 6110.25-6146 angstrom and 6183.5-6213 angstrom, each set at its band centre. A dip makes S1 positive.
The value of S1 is 0.8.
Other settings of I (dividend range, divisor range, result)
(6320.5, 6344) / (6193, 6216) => 0.96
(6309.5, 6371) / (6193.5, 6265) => 1.06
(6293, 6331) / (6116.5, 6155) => 1.10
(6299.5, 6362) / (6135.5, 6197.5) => 1.06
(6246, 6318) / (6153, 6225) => 0.95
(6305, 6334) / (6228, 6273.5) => 1.12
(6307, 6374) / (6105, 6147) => 1.07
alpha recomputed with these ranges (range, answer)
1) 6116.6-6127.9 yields 33.1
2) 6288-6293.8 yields 34.4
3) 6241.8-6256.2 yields 26.9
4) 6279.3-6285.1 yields 30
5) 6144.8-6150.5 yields 32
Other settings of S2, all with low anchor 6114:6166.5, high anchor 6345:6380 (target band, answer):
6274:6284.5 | 0.10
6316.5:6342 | 0.05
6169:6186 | 0.03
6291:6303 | -0.11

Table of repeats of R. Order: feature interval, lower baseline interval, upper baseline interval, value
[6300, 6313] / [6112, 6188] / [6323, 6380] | -0.9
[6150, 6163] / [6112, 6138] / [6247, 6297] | -0.2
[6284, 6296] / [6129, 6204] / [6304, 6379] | -0.3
